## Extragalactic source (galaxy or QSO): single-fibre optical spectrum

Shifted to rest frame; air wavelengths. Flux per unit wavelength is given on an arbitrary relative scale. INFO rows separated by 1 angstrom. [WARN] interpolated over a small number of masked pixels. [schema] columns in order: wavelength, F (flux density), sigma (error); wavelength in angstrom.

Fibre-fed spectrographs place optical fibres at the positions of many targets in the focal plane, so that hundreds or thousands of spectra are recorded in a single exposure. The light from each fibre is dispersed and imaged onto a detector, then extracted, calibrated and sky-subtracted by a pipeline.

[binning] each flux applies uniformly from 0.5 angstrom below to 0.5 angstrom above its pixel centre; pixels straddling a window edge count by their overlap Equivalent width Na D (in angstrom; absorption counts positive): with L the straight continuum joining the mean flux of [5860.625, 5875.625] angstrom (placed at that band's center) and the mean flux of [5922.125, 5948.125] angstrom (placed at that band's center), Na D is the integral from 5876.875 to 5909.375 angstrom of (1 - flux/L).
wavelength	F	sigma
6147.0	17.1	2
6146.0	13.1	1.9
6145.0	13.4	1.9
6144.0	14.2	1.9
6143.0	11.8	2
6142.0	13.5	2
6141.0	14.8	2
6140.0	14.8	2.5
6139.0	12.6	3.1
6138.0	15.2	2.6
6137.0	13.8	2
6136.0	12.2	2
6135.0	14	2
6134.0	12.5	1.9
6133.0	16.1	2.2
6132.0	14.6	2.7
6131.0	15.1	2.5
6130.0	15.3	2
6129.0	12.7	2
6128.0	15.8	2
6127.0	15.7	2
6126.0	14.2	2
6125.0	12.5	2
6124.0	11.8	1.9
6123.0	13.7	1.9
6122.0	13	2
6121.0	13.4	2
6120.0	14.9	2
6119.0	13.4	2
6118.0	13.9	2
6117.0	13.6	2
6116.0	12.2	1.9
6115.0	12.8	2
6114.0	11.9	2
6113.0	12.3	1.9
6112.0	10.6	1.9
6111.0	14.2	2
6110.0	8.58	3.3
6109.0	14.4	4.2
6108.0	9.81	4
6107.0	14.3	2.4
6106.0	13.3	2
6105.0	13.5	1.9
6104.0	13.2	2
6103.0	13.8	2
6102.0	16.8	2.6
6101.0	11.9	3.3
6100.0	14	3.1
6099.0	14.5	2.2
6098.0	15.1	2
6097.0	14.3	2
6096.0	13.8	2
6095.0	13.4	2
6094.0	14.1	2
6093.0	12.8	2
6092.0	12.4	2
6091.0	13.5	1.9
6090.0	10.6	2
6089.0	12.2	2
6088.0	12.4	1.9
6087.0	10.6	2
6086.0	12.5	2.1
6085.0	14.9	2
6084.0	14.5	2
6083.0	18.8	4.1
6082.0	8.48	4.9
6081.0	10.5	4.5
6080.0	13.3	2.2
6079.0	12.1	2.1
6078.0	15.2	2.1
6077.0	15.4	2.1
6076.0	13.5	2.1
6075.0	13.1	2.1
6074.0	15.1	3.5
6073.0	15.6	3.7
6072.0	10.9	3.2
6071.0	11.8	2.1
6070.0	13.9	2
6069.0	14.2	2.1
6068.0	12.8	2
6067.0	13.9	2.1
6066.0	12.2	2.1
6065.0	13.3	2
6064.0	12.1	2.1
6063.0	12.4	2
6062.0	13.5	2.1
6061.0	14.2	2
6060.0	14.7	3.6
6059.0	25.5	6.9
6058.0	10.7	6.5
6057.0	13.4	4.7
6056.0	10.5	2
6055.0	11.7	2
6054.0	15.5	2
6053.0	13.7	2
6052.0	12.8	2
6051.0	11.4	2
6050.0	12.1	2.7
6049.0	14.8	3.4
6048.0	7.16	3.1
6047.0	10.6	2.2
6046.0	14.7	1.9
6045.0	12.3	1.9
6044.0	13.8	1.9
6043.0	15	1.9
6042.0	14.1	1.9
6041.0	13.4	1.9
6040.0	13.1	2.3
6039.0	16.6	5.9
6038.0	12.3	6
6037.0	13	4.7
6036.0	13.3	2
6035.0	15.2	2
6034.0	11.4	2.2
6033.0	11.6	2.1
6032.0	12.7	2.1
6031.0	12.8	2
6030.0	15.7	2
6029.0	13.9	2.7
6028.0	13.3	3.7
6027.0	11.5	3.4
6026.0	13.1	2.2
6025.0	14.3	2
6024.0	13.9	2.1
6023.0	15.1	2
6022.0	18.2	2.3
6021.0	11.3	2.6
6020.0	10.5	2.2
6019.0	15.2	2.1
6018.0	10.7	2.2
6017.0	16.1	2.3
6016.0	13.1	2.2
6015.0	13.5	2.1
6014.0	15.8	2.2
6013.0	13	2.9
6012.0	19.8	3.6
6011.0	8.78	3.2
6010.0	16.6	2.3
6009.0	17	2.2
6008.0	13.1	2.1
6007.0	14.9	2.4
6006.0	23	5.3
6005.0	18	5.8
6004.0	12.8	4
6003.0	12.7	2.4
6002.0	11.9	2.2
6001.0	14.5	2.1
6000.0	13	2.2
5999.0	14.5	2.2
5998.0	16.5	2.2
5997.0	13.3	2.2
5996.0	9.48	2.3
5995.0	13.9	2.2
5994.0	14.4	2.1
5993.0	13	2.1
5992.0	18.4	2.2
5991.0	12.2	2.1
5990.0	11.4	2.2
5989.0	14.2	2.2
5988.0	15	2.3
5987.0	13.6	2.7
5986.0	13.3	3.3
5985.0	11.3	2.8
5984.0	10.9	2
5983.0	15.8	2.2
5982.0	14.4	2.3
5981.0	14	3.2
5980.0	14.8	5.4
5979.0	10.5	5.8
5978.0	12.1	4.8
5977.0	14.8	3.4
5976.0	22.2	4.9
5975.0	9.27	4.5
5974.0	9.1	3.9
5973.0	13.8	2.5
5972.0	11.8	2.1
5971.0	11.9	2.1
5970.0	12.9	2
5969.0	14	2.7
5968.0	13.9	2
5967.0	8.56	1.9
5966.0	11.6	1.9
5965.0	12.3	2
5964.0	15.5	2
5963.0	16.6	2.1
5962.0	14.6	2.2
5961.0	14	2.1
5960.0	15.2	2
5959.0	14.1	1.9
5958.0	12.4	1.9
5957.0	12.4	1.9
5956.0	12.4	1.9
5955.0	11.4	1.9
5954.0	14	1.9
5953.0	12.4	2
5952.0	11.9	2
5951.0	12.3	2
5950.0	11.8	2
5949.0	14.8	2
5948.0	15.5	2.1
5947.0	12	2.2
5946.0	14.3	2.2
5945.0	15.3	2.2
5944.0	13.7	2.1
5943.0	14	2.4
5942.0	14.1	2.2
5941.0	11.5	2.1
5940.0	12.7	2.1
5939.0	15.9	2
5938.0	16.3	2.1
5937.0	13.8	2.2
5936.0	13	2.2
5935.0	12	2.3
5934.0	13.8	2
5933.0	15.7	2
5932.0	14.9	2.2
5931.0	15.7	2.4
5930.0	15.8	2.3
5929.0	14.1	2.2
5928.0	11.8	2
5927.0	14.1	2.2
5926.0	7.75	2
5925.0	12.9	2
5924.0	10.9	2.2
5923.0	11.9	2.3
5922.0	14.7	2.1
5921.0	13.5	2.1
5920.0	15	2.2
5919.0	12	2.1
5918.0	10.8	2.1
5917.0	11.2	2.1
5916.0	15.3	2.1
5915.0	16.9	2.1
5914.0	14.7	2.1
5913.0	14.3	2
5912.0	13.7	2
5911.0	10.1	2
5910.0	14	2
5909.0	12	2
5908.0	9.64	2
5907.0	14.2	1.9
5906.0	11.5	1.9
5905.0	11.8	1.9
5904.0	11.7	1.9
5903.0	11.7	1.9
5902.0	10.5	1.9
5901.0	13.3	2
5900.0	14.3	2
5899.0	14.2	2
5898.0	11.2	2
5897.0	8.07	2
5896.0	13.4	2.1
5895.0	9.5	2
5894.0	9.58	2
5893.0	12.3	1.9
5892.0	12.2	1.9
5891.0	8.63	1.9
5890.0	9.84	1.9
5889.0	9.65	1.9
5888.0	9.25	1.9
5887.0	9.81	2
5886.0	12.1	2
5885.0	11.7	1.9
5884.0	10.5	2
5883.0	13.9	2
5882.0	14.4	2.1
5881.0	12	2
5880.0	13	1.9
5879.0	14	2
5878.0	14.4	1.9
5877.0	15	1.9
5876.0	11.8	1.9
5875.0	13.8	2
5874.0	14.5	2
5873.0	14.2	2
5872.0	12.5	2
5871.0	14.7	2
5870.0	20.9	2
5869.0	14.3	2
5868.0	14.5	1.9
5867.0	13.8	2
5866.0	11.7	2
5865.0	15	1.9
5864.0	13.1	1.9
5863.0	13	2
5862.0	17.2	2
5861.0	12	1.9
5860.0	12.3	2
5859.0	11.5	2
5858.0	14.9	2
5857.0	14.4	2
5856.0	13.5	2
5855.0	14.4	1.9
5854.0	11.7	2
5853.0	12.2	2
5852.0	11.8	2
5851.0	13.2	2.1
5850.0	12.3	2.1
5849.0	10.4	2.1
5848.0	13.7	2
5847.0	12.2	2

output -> 5.3 angstrom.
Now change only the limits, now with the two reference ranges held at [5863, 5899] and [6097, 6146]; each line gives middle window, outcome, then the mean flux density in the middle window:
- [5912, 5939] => -1.8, 13.6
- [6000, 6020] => -2.3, 14.6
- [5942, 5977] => -1.2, 13.3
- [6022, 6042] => -0.7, 13.6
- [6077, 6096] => 0.6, 13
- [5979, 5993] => -0.7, 13.6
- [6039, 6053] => 0.4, 12.9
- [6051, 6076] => -0.5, 13.6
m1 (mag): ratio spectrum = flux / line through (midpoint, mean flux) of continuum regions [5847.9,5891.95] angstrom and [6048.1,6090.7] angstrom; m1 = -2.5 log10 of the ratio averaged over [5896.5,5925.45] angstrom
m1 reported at 0.036 mag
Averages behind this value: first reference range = 13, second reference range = 13.3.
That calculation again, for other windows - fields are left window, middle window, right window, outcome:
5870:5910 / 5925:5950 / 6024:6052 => -0.11 mag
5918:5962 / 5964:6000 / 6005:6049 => 0.03 mag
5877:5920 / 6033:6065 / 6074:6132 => -0.03 mag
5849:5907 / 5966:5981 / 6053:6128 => 0.01 mag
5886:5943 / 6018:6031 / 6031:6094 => -0.05 mag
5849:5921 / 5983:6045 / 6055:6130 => -0.06 mag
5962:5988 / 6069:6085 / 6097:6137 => -0.01 mag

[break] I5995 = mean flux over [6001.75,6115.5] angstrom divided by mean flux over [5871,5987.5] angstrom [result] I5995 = 1.05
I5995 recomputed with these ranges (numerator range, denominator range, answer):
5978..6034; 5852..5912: 1.10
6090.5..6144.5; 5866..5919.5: 1.08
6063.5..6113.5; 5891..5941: 1.03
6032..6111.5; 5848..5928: 1.05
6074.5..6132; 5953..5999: 1.00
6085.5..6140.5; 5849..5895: 1.04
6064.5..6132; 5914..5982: 1.00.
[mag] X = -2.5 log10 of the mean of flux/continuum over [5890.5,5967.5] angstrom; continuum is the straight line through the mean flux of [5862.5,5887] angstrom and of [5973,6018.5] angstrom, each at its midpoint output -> 0.07 mag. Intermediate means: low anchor 13.6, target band 13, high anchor 14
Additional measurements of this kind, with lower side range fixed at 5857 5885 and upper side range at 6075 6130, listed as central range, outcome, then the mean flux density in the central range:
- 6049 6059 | 0.01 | 13.2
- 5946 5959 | 0.06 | 12.9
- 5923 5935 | 0.03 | 13.3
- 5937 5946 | -0.04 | 14.2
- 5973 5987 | 0.02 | 13.3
